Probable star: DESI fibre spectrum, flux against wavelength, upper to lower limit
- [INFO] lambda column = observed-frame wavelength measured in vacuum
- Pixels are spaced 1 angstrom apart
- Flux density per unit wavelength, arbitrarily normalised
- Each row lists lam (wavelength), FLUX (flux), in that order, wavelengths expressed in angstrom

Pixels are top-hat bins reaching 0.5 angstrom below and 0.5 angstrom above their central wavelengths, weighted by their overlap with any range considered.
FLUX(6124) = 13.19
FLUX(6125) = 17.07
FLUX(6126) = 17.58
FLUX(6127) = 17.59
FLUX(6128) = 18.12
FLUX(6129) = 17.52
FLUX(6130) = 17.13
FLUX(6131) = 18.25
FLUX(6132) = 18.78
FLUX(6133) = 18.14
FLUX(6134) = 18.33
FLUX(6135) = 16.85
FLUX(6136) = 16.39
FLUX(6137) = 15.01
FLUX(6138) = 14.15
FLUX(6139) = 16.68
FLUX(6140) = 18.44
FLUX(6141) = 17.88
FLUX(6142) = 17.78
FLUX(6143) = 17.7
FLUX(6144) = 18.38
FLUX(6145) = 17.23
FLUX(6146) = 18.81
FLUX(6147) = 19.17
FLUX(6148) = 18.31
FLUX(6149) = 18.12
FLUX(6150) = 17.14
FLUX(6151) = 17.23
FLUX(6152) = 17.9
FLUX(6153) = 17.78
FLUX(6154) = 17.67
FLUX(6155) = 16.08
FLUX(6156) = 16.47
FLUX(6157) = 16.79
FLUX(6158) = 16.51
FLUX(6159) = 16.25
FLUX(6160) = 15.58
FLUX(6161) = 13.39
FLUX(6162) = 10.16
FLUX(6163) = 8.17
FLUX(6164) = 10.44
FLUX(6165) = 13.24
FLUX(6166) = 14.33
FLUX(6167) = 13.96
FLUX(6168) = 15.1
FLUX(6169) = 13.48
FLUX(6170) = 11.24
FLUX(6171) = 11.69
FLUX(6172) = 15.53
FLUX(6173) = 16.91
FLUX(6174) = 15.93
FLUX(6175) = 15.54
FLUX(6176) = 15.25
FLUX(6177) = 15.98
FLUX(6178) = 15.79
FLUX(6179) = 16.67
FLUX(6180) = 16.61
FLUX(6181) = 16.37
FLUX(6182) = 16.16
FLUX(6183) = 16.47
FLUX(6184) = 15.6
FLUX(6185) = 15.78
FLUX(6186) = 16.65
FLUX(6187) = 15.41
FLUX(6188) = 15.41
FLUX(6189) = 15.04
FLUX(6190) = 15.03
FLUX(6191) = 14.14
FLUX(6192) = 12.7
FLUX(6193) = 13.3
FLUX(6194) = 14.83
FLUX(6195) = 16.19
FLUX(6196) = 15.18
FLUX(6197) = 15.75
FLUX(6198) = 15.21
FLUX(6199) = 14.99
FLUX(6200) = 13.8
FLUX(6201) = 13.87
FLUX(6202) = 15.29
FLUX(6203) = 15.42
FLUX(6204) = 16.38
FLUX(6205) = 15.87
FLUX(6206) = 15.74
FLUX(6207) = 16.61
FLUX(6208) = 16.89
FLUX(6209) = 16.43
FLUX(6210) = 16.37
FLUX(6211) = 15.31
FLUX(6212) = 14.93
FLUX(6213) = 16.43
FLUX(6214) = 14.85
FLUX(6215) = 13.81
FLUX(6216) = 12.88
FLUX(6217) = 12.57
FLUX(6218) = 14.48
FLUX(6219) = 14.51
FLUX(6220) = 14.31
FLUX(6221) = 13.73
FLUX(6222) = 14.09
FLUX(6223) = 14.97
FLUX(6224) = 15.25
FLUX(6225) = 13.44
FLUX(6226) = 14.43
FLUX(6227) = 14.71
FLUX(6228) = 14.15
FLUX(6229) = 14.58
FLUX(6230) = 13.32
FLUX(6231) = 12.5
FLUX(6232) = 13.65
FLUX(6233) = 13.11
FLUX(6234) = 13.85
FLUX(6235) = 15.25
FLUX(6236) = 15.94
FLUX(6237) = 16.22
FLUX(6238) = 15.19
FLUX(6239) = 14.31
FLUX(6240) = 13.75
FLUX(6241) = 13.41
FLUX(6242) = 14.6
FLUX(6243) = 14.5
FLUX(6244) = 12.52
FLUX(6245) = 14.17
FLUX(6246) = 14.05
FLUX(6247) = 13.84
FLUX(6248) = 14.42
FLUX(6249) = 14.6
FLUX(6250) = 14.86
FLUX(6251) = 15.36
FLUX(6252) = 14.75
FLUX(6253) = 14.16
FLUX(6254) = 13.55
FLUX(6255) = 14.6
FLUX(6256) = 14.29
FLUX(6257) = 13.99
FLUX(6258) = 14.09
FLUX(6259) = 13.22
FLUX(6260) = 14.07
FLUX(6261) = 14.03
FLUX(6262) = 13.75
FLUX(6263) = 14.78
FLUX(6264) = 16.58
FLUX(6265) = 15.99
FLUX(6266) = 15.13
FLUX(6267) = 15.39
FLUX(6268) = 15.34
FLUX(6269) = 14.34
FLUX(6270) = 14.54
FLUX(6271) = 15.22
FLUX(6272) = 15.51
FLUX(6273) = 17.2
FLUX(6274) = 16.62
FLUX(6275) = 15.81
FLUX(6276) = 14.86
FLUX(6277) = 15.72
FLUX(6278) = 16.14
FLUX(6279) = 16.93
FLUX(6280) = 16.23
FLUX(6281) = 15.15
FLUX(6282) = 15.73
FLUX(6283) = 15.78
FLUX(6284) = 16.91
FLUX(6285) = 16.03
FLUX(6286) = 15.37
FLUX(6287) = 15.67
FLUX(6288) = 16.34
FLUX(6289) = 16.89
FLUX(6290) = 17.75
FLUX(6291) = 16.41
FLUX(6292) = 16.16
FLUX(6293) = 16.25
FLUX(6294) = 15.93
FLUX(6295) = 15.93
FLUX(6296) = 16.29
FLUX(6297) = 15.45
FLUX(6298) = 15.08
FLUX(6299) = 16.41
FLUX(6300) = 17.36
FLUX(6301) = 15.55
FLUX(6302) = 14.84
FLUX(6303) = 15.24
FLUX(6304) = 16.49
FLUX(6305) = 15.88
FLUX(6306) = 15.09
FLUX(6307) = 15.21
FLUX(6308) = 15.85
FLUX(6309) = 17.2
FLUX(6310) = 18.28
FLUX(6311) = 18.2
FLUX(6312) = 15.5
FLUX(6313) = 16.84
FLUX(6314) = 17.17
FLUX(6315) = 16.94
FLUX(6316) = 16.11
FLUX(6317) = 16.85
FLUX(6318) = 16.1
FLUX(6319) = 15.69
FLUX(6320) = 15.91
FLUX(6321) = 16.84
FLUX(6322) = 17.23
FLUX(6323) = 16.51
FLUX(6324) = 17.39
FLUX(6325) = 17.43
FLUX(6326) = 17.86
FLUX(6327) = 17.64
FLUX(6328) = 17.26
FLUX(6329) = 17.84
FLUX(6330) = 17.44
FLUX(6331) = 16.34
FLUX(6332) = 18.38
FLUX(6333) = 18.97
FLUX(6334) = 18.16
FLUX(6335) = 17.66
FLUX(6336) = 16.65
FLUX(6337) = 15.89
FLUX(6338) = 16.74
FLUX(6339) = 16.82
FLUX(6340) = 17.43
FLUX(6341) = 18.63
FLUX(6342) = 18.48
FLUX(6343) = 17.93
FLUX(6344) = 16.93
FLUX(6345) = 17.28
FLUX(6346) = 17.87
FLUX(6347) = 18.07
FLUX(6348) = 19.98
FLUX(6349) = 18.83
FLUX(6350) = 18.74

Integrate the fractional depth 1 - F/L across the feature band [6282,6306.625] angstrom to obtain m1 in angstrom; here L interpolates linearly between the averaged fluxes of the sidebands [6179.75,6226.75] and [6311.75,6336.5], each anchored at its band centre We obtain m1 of 0.8 angstrom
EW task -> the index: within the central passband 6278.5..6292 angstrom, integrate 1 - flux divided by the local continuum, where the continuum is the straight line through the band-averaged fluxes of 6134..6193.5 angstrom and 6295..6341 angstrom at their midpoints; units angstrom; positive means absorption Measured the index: 0.2 angstrom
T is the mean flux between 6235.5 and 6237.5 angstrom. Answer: 16.1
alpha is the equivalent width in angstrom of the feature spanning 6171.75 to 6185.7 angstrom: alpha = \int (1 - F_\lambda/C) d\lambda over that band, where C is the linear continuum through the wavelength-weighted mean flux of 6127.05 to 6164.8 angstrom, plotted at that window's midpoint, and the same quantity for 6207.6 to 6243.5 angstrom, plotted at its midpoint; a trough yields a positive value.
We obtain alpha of -0.3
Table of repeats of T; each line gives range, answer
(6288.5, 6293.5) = 16.7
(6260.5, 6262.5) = 13.9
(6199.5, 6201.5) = 13.8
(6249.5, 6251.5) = 15.1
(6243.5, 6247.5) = 13.6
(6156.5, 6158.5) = 16.6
